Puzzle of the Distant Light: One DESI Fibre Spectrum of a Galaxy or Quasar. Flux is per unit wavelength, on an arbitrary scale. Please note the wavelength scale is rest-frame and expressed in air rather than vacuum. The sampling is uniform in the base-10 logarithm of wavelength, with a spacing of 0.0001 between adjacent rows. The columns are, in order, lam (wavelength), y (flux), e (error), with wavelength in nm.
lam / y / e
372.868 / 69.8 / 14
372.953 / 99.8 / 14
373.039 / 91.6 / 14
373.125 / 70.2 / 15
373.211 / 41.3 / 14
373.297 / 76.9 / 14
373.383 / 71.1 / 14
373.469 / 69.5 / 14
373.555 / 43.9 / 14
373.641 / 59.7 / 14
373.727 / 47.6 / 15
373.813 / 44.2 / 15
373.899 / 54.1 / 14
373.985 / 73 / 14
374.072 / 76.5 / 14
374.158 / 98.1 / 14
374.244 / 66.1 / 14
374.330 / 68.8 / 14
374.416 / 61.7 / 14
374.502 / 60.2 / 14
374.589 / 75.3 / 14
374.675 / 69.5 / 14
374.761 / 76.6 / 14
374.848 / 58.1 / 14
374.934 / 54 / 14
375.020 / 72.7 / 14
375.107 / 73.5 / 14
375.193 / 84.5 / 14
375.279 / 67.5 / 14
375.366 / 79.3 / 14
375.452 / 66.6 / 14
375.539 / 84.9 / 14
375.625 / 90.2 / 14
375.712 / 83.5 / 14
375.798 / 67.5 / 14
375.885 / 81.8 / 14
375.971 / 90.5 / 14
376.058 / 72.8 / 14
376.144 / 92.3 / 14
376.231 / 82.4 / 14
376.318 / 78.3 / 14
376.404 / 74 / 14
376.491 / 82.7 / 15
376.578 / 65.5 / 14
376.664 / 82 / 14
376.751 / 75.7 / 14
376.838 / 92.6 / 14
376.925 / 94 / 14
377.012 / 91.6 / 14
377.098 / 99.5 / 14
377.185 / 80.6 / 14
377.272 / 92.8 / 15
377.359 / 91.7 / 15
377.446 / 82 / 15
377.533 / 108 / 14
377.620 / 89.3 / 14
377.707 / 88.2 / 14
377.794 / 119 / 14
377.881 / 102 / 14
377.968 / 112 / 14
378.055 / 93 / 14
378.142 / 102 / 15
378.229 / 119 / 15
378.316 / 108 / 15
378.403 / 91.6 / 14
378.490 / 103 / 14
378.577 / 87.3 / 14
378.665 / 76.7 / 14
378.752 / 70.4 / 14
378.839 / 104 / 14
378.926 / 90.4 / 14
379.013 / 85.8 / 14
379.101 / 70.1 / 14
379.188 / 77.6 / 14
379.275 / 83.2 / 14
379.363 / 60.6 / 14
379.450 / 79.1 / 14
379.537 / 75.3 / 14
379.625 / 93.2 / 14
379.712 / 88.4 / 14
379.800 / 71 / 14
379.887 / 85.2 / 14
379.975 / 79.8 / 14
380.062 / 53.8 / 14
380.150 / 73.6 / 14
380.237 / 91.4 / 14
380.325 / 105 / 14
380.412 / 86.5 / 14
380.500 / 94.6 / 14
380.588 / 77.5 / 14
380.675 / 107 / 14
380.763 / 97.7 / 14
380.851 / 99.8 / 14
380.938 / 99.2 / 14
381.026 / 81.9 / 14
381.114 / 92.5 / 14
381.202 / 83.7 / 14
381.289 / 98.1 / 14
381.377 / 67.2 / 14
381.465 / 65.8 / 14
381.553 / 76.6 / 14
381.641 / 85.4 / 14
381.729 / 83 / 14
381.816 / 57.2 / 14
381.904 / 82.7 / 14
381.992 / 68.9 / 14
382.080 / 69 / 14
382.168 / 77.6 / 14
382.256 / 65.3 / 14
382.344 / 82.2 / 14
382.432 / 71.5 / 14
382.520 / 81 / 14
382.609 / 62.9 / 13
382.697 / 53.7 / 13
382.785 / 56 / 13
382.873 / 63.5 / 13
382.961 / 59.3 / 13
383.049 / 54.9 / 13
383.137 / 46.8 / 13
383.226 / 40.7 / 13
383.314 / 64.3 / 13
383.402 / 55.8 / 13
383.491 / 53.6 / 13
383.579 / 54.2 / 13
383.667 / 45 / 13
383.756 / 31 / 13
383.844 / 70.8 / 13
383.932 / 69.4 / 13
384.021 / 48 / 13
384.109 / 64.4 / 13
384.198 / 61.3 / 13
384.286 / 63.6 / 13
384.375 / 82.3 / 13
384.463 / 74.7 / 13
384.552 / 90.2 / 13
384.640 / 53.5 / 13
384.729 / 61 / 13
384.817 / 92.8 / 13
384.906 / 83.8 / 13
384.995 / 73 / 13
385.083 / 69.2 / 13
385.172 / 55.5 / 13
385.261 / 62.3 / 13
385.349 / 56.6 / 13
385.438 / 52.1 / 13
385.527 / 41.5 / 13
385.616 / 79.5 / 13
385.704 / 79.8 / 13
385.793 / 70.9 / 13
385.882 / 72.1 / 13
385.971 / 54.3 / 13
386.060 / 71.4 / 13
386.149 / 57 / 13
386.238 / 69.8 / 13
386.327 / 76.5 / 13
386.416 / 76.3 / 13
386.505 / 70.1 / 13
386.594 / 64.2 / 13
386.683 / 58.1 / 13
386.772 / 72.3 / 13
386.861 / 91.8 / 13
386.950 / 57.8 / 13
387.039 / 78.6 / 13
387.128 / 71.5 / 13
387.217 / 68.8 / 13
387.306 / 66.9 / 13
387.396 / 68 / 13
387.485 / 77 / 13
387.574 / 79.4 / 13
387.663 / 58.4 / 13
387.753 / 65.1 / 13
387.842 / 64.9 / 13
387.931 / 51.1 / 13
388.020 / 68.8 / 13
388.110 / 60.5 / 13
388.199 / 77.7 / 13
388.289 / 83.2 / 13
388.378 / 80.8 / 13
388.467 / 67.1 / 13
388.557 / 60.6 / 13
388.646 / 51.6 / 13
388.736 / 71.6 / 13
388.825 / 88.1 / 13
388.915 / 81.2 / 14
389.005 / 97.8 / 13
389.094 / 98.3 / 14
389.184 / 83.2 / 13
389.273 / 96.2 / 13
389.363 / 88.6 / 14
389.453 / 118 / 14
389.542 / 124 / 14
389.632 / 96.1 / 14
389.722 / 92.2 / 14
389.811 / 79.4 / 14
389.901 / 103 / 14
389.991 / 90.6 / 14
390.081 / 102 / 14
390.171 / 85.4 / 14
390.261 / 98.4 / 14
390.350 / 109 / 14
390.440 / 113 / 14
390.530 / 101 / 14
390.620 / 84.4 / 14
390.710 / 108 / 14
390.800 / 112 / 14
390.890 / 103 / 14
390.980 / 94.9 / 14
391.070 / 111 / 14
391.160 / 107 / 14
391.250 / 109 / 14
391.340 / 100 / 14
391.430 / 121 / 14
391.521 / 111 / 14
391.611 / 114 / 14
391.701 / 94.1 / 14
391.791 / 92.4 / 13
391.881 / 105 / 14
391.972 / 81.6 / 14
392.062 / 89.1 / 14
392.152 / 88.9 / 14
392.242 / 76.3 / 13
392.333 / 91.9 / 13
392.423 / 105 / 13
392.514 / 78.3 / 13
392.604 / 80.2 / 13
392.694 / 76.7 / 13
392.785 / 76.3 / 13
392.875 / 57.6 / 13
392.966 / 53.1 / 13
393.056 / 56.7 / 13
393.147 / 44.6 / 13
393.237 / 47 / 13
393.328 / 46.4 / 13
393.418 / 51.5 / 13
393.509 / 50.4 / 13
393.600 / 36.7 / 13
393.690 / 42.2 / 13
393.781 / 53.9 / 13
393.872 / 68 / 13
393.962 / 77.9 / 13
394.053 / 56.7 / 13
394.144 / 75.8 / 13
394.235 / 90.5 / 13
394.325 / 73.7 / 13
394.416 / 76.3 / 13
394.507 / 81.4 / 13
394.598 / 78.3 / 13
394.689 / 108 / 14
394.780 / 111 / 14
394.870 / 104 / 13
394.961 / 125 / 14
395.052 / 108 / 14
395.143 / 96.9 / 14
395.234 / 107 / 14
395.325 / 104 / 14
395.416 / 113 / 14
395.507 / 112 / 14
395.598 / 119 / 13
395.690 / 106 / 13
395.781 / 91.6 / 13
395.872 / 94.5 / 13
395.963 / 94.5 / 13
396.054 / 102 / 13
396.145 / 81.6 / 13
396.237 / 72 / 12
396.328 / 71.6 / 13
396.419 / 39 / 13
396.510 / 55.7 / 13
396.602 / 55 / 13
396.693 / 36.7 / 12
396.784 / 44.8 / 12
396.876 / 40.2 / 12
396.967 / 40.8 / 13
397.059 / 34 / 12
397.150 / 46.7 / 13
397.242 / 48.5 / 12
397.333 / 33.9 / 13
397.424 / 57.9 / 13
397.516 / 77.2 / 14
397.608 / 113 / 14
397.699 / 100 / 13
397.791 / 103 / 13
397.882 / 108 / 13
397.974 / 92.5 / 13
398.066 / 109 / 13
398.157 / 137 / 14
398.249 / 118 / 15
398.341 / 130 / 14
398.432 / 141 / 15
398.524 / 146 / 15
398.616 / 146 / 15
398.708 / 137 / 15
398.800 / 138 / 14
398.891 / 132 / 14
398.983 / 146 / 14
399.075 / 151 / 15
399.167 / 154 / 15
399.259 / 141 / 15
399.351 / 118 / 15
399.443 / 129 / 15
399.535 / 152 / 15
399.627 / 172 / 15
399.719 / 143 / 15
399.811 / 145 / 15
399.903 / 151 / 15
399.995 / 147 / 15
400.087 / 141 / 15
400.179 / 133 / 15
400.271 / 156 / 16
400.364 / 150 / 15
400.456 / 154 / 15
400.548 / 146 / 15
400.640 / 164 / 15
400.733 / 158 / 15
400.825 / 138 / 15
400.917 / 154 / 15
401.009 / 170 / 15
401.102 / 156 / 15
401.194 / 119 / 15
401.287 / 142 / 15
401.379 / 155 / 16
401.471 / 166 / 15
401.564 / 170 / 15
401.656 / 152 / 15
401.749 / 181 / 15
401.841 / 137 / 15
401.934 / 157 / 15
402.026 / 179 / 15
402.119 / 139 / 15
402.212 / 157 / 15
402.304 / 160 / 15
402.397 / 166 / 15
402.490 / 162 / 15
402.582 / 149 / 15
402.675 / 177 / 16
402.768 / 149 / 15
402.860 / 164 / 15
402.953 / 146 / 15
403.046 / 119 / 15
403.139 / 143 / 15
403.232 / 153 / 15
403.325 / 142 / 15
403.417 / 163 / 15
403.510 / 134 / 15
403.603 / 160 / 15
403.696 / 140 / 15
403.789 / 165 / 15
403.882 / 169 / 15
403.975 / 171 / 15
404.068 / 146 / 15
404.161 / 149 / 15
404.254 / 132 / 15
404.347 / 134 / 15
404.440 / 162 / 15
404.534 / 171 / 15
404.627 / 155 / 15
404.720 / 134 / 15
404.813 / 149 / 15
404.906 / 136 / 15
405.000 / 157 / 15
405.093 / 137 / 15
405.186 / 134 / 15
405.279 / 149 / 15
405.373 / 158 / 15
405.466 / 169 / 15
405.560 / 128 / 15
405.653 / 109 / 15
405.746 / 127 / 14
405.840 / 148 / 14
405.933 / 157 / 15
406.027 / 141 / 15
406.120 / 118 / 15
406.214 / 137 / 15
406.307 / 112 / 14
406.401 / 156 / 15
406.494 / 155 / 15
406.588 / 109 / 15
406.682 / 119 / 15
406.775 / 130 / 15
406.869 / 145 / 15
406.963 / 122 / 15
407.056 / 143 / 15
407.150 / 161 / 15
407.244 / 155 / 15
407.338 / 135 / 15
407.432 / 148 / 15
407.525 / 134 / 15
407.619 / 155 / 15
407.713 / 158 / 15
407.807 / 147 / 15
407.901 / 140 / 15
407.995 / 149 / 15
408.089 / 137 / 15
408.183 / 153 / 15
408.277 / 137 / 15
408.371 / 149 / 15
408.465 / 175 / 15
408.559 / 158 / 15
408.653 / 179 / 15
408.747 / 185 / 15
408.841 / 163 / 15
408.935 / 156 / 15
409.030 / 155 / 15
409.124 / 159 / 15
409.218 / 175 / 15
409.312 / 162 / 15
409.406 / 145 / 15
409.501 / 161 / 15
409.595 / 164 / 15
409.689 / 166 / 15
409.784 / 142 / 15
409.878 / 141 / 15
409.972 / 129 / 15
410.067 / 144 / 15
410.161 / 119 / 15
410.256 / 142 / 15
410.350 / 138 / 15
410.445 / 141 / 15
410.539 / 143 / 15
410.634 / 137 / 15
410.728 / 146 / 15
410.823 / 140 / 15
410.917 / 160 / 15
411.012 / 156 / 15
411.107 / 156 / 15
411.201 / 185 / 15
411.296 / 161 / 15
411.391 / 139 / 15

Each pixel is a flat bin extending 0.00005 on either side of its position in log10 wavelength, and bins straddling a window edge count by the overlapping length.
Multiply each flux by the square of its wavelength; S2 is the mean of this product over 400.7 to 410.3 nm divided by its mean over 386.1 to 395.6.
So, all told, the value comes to 1.92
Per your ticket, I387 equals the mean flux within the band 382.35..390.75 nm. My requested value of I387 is 73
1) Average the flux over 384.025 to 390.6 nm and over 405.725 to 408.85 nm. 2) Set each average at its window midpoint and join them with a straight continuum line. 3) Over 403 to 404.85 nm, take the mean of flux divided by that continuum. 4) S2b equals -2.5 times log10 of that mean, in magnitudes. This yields -0.12 mag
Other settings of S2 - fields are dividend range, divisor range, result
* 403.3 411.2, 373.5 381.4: 2.08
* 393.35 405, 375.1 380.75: 1.56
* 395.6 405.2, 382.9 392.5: 1.76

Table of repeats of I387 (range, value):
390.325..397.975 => 82.2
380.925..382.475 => 77.8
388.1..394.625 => 84.1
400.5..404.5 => 153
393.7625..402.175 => 113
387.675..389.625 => 79.9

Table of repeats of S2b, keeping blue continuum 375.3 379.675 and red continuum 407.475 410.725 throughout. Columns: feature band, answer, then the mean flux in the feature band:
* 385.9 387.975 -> 0.48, 68.3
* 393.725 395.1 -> 0.38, 85.6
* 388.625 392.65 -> 0.18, 96.4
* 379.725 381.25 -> 0.07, 87.1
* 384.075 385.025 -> 0.36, 72.8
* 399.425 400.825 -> -0.13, 149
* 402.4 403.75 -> -0.09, 151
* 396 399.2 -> 0.36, 92.4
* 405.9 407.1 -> 0.09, 134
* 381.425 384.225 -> 0.47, 63.2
